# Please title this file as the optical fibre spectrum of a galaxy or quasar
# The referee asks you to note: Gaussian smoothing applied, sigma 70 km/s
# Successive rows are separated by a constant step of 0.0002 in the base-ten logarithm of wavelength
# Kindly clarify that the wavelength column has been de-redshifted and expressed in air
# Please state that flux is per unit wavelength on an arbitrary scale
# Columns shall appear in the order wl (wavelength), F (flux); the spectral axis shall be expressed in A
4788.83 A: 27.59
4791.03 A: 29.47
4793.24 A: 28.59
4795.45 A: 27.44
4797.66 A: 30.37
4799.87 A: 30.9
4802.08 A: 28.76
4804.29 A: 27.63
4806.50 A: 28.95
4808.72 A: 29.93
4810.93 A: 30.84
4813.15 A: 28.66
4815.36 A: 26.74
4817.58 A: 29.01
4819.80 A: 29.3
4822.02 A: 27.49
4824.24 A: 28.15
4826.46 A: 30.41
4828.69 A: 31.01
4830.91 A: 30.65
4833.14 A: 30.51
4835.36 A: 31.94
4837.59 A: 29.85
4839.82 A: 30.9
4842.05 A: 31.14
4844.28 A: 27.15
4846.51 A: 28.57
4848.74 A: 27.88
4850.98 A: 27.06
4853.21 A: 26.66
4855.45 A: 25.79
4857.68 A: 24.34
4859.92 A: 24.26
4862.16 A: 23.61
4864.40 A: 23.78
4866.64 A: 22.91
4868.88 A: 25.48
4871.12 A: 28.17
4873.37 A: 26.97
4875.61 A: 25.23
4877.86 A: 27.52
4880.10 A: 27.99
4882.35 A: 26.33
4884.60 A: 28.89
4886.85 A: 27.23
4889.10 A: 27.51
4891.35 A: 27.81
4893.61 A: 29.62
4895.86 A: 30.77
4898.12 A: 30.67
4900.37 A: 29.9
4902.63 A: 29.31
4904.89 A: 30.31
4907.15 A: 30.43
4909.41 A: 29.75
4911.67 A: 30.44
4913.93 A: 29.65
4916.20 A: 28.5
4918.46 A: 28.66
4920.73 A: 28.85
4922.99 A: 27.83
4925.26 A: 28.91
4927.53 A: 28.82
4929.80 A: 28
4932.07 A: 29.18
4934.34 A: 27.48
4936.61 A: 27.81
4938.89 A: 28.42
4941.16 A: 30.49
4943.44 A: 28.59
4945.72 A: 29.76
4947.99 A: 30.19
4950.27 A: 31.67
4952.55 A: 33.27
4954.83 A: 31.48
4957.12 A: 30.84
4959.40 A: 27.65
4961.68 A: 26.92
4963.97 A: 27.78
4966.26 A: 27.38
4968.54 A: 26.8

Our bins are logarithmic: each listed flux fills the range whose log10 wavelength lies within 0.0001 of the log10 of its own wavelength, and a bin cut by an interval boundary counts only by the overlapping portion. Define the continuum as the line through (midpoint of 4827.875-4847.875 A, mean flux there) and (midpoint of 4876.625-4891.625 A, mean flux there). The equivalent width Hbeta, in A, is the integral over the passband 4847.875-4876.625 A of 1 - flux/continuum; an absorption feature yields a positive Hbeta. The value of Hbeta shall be 3.26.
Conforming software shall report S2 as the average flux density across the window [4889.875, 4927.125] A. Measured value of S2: 29.4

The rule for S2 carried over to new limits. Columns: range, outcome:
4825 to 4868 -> 27.8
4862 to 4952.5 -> 28.5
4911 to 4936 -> 28.7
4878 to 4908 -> 28.9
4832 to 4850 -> 29.7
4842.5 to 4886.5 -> 26.3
